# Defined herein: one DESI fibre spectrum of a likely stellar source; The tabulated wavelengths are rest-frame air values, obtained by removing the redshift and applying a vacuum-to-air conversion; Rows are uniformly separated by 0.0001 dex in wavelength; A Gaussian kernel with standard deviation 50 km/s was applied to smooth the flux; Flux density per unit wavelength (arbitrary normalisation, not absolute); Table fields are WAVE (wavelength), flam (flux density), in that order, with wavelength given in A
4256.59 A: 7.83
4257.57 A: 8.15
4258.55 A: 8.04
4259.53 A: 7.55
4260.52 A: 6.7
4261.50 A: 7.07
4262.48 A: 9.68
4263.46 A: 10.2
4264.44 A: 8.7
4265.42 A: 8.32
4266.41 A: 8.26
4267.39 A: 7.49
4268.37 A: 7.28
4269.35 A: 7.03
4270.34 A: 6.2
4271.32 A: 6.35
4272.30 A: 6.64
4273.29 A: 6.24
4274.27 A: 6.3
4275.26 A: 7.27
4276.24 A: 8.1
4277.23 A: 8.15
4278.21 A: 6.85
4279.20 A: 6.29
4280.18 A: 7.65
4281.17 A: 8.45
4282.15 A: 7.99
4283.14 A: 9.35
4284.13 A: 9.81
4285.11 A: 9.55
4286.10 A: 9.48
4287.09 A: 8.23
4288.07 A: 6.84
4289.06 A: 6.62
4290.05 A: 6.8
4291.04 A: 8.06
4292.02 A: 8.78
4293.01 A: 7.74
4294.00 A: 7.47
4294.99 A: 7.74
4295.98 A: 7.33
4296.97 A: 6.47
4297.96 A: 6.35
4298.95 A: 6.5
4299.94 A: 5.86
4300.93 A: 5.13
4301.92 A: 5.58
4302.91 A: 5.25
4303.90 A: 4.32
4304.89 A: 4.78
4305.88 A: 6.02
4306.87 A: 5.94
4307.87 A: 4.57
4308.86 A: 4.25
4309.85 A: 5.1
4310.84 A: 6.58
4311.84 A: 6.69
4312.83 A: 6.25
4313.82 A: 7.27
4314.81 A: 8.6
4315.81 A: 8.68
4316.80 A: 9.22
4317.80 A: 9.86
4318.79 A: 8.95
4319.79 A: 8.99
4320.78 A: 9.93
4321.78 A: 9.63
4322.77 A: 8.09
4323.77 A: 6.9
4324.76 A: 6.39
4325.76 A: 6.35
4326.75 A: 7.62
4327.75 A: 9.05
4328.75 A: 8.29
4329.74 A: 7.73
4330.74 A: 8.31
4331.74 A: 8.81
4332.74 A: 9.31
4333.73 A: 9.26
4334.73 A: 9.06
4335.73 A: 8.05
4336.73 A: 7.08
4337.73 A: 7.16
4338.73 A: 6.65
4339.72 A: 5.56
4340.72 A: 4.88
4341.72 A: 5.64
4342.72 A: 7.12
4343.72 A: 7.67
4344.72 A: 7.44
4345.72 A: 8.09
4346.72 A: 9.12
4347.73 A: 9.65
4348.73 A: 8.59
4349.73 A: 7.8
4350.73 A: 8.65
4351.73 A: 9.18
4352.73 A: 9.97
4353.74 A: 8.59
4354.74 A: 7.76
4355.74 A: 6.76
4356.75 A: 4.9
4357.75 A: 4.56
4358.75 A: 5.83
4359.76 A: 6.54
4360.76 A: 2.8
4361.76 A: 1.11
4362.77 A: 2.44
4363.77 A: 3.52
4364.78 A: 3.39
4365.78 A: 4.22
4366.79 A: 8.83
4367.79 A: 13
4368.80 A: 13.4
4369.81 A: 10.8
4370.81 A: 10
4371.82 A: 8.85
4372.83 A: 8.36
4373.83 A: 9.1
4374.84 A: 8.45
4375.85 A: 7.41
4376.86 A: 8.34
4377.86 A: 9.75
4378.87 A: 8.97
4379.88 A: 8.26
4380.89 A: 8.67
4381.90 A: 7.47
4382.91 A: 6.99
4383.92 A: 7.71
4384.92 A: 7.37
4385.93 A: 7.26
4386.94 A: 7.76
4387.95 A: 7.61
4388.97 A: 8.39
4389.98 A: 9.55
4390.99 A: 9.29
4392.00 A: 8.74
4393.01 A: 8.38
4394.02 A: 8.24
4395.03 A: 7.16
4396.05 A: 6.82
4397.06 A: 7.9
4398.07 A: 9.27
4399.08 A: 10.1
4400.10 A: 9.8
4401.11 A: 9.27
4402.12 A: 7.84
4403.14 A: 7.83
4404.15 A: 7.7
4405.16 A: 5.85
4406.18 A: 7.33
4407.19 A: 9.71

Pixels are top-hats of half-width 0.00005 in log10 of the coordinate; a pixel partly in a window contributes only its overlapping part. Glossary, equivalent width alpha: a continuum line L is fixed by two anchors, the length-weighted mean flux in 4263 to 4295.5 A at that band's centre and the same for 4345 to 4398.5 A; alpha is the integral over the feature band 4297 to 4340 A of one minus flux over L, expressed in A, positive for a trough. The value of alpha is 3.1 A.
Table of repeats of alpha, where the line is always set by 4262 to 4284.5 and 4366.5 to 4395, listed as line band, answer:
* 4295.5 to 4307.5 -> 3.4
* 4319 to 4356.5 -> 1.8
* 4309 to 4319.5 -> 0.7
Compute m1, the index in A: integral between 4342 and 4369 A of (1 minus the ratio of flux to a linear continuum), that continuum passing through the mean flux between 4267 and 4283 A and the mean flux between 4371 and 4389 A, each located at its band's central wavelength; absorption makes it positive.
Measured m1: 3.2 A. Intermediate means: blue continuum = 7.19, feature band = 6.99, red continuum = 8.17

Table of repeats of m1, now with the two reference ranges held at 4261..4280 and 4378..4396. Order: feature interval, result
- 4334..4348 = 0.9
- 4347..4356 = -0.8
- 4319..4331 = -0.5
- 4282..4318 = 2.9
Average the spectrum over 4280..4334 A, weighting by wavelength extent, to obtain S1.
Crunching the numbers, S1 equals 7.46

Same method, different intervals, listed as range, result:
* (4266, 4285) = 7.5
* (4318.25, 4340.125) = 8.07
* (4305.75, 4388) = 7.56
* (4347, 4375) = 7.39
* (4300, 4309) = 5.16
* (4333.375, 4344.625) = 7.09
